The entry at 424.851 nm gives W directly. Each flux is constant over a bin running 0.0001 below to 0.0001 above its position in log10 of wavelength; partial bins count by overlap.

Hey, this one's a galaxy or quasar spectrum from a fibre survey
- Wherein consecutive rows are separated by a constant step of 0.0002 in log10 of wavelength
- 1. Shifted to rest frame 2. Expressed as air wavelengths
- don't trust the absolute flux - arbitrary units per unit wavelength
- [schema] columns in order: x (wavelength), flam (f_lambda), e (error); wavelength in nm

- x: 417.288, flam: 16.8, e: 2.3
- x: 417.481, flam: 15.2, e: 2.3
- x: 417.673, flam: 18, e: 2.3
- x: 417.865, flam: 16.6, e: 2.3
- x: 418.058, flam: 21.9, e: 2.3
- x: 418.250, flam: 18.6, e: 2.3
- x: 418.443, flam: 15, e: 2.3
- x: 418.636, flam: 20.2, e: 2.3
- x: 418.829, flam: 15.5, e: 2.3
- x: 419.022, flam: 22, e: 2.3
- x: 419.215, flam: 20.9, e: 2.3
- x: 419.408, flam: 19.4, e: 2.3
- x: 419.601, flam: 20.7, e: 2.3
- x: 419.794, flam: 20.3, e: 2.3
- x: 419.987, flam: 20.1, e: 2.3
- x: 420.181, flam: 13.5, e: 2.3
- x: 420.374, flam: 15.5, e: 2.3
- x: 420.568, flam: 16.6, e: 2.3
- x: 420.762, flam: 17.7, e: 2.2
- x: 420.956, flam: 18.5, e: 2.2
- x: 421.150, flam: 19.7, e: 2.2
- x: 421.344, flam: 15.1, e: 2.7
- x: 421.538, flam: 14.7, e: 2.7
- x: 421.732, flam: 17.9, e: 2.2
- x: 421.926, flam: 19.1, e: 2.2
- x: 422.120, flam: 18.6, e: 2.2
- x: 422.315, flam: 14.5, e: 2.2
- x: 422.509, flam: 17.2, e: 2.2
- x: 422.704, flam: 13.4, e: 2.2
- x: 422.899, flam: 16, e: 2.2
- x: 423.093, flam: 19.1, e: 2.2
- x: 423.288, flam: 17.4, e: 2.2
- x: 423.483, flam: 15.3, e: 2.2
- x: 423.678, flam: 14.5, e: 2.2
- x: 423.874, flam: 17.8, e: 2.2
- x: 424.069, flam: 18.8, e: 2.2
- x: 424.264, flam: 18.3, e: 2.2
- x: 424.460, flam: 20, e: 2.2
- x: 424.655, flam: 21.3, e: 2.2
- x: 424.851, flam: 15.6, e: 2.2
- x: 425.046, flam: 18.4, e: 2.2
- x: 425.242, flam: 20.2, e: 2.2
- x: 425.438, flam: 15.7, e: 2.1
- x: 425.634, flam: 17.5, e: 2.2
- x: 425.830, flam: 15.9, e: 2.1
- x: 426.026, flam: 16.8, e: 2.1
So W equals 15.6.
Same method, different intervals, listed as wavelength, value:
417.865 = 16.6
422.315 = 14.5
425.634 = 17.5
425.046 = 18.4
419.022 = 22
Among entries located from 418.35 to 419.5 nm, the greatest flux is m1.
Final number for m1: 22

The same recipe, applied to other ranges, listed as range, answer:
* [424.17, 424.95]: 21.3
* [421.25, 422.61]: 19.1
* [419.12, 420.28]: 20.9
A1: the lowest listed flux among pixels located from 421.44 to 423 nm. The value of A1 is 13.4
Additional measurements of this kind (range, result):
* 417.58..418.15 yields 16.6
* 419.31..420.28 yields 13.5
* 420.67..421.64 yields 14.7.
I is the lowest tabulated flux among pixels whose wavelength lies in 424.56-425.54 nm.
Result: 15.6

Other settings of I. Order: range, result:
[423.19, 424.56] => 14.5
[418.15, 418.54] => 15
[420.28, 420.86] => 15.5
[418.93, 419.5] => 19.4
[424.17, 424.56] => 18.3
